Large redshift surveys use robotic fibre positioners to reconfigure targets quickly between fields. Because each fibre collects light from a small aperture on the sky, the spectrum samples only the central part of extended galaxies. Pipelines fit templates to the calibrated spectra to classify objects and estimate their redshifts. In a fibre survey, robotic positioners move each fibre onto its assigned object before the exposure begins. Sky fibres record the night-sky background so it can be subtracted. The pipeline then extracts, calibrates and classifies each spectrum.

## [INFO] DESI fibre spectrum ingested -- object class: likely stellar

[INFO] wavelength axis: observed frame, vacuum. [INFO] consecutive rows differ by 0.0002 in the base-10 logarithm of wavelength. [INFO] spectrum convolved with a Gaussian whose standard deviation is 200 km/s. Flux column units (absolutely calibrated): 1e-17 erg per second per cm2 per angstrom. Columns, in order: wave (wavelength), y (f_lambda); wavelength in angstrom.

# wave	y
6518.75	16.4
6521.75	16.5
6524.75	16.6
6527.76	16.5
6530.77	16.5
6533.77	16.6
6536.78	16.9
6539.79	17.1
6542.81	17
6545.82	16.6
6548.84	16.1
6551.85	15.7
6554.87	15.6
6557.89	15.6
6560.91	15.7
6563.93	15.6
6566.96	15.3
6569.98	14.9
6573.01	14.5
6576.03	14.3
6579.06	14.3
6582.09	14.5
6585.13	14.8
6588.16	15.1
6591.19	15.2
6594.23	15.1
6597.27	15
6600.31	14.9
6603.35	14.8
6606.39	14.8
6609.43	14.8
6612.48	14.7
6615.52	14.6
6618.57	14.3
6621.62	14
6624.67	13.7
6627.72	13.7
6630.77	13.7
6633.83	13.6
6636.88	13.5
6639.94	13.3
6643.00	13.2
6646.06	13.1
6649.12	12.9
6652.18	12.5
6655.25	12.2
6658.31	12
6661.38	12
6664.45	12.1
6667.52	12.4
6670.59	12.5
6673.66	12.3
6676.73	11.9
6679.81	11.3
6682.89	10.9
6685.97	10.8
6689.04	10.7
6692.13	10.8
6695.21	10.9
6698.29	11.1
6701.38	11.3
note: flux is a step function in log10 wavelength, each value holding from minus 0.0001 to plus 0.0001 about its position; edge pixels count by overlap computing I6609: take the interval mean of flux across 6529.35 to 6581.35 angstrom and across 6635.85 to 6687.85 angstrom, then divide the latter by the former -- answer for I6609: 0.8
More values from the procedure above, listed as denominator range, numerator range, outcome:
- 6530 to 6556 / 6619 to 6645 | 0.83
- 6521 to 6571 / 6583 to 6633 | 0.90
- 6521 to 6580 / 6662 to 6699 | 0.72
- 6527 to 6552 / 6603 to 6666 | 0.81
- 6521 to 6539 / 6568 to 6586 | 0.88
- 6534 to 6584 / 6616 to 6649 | 0.87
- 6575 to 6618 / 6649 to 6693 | 0.80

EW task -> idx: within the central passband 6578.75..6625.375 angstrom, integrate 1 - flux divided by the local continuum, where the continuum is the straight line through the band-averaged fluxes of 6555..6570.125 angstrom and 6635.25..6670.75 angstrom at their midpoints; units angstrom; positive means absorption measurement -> -1.47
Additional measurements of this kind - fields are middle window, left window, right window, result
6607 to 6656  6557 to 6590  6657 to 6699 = -2.2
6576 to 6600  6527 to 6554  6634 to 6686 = 0.1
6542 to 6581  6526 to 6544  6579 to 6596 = 0.9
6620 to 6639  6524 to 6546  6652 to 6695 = -0.6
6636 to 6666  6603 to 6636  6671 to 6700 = 0.3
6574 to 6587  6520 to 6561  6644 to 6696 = 0.4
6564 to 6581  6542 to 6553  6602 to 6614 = 1.0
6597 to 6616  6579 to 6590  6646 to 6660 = -1.1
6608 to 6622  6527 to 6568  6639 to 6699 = -0.7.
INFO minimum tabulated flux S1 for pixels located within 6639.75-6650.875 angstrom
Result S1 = 12.9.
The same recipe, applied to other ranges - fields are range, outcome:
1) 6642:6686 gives 10.8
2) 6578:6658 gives 12.2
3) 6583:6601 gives 14.8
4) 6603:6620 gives 14.3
